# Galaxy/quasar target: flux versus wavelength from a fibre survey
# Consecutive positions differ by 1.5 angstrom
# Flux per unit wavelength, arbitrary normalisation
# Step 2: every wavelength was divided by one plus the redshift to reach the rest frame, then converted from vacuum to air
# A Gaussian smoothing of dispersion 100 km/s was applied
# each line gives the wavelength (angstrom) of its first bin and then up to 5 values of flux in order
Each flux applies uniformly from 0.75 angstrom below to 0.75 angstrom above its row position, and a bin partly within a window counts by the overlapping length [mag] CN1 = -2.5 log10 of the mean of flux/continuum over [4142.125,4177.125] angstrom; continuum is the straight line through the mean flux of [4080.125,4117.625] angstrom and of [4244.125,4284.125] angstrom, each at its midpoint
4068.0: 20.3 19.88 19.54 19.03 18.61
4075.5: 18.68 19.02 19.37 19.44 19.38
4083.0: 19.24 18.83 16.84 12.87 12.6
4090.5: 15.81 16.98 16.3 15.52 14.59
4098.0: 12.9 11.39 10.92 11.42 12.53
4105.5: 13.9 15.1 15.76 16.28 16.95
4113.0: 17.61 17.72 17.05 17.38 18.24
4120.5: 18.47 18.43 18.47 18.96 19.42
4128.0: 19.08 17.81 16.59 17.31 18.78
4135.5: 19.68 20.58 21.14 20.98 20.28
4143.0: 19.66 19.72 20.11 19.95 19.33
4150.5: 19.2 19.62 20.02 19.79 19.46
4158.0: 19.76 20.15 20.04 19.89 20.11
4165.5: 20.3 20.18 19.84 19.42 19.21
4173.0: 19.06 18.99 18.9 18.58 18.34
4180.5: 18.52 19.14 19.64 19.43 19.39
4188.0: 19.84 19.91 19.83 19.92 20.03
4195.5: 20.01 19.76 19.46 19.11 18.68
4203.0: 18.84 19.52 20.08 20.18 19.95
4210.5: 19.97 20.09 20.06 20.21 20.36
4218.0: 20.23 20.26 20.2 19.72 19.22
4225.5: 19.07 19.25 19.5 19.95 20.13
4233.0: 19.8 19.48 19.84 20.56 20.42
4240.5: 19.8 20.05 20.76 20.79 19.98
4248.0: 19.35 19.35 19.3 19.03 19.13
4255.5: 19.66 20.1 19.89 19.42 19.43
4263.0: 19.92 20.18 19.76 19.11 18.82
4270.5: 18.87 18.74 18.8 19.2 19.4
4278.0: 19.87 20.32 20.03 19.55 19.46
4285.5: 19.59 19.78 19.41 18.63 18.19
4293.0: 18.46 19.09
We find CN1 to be -0.16 mag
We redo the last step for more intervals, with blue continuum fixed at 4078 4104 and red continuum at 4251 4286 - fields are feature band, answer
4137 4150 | -0.209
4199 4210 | -0.085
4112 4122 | -0.113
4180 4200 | -0.111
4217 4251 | -0.067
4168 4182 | -0.098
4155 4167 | -0.173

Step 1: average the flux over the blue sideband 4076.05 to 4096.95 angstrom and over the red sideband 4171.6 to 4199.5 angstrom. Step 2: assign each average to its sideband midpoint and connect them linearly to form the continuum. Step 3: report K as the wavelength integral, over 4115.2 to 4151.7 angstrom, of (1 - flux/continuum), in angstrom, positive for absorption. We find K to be -1.9 angstrom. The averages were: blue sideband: 17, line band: 19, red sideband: 19.4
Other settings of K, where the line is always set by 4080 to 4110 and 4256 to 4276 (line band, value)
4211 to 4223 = -1.32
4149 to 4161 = -2.27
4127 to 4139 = -2.12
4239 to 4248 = -0.66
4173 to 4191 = -2.00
